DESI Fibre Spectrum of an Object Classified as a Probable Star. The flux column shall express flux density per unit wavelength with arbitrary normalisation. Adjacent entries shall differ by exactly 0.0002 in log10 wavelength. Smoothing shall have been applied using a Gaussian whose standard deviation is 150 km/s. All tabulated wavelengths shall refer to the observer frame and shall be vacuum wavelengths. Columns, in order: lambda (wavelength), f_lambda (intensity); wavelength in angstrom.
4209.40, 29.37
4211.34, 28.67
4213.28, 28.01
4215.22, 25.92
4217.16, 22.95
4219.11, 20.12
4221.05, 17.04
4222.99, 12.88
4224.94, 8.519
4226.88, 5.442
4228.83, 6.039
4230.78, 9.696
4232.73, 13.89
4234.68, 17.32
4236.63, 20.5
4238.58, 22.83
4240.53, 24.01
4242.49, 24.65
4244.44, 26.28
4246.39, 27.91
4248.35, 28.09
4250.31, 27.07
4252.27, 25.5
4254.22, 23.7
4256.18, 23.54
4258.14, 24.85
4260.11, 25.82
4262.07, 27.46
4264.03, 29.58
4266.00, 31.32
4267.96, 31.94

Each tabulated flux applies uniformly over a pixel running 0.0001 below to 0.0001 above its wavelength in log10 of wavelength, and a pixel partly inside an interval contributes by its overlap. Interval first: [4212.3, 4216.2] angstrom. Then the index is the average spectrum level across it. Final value 27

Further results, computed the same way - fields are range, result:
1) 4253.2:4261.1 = 24.5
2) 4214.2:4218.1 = 24.5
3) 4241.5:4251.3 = 26.8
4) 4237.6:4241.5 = 23.4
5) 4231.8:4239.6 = 18.7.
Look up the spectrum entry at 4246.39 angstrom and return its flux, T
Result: 27.91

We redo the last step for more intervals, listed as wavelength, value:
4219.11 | 20.12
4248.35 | 28.09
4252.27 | 25.5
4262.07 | 27.46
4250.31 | 27.07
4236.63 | 20.5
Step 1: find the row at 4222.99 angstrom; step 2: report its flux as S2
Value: 12.88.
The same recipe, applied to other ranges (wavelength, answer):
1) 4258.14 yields 24.85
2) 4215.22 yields 25.92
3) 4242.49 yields 24.65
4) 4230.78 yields 9.696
